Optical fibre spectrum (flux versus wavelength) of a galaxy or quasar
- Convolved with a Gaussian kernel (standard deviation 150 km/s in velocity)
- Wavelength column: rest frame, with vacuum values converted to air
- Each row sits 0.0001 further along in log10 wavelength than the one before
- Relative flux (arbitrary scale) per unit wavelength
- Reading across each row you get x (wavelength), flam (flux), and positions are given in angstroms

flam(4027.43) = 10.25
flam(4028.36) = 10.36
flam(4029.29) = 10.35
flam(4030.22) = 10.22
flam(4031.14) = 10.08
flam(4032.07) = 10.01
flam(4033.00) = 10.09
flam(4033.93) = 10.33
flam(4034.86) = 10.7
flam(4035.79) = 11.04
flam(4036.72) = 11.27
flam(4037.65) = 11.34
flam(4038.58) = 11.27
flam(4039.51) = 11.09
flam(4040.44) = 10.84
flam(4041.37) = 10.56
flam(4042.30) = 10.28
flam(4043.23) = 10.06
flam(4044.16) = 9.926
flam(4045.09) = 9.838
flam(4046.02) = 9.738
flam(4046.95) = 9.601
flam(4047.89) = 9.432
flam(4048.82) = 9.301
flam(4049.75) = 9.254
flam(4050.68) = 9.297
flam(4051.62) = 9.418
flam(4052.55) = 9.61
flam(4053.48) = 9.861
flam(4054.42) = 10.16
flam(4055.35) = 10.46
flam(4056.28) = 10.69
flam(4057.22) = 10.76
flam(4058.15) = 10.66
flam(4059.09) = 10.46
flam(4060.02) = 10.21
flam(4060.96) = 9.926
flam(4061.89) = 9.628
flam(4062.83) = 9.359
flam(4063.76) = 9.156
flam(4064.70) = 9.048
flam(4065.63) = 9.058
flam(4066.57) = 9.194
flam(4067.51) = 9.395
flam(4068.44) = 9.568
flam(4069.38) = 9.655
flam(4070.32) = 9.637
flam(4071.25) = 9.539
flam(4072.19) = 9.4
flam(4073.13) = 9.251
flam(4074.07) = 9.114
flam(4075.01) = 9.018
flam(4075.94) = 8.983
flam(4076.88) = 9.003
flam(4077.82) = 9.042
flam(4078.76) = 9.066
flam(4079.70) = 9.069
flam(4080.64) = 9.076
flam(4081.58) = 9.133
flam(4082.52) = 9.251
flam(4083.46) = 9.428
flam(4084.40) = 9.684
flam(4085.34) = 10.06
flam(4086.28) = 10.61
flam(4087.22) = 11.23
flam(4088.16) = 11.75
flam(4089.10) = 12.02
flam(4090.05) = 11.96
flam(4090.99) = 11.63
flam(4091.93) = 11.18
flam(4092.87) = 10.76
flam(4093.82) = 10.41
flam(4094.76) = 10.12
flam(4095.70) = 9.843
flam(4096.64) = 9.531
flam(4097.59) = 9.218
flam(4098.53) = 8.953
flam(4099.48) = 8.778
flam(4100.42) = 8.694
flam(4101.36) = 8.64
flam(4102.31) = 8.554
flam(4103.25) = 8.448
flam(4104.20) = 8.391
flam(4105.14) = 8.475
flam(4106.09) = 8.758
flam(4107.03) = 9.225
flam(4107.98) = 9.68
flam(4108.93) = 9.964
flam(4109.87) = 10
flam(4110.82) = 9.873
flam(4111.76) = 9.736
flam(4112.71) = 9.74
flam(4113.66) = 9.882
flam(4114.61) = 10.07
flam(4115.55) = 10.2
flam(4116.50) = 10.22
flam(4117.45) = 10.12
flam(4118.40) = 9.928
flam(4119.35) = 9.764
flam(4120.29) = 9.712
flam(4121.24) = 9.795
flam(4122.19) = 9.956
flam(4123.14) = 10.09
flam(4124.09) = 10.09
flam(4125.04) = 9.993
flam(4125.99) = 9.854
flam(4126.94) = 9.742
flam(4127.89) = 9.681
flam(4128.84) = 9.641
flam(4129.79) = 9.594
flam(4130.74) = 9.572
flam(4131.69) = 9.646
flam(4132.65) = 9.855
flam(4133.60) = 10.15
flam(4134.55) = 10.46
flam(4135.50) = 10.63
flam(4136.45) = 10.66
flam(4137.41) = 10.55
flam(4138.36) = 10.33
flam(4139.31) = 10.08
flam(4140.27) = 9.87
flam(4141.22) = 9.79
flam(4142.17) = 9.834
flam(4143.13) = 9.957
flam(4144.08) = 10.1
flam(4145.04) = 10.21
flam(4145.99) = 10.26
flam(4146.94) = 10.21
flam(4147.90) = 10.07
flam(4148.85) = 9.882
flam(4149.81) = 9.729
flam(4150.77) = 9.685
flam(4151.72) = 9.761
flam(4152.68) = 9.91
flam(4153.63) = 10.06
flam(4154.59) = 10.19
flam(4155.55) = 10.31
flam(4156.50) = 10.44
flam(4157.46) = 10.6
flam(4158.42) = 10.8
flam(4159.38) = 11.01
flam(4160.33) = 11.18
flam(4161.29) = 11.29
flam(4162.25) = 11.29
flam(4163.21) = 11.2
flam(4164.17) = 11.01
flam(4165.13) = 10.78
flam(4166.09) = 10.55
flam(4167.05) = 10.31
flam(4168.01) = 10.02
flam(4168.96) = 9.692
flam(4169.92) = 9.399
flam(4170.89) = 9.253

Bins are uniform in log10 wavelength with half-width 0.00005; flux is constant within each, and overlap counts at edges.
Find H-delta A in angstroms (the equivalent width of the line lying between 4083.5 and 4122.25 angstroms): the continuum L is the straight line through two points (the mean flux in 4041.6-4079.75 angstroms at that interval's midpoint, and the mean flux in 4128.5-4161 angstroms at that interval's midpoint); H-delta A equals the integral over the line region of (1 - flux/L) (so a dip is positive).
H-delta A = 0.0 angstroms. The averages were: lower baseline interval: 9.62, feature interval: 9.89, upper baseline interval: 10.2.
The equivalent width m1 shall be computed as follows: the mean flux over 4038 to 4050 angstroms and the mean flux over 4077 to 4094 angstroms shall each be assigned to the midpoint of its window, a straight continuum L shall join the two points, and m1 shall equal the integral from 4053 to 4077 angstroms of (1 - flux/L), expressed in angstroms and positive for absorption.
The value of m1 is 1.2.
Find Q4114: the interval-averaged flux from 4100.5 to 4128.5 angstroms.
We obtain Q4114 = 9.6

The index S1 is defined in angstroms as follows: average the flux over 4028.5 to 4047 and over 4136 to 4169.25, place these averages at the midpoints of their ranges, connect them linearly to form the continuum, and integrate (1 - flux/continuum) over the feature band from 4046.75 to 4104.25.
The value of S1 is 3.9 angstroms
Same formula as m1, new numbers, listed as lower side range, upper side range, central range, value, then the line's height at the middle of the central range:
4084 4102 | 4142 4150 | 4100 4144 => 1.7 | 10.1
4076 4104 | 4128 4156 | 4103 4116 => 0.5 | 9.89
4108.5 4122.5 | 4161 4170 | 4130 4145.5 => 0.2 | 10.2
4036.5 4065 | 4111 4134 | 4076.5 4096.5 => -0.5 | 9.98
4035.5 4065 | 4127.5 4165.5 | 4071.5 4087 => 1.2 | 10.2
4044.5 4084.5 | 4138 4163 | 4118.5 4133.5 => 0.4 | 10.1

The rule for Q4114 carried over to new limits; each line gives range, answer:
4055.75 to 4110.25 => 9.68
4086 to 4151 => 9.94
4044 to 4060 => 9.92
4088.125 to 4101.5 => 10.2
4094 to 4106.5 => 8.99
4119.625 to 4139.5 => 10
